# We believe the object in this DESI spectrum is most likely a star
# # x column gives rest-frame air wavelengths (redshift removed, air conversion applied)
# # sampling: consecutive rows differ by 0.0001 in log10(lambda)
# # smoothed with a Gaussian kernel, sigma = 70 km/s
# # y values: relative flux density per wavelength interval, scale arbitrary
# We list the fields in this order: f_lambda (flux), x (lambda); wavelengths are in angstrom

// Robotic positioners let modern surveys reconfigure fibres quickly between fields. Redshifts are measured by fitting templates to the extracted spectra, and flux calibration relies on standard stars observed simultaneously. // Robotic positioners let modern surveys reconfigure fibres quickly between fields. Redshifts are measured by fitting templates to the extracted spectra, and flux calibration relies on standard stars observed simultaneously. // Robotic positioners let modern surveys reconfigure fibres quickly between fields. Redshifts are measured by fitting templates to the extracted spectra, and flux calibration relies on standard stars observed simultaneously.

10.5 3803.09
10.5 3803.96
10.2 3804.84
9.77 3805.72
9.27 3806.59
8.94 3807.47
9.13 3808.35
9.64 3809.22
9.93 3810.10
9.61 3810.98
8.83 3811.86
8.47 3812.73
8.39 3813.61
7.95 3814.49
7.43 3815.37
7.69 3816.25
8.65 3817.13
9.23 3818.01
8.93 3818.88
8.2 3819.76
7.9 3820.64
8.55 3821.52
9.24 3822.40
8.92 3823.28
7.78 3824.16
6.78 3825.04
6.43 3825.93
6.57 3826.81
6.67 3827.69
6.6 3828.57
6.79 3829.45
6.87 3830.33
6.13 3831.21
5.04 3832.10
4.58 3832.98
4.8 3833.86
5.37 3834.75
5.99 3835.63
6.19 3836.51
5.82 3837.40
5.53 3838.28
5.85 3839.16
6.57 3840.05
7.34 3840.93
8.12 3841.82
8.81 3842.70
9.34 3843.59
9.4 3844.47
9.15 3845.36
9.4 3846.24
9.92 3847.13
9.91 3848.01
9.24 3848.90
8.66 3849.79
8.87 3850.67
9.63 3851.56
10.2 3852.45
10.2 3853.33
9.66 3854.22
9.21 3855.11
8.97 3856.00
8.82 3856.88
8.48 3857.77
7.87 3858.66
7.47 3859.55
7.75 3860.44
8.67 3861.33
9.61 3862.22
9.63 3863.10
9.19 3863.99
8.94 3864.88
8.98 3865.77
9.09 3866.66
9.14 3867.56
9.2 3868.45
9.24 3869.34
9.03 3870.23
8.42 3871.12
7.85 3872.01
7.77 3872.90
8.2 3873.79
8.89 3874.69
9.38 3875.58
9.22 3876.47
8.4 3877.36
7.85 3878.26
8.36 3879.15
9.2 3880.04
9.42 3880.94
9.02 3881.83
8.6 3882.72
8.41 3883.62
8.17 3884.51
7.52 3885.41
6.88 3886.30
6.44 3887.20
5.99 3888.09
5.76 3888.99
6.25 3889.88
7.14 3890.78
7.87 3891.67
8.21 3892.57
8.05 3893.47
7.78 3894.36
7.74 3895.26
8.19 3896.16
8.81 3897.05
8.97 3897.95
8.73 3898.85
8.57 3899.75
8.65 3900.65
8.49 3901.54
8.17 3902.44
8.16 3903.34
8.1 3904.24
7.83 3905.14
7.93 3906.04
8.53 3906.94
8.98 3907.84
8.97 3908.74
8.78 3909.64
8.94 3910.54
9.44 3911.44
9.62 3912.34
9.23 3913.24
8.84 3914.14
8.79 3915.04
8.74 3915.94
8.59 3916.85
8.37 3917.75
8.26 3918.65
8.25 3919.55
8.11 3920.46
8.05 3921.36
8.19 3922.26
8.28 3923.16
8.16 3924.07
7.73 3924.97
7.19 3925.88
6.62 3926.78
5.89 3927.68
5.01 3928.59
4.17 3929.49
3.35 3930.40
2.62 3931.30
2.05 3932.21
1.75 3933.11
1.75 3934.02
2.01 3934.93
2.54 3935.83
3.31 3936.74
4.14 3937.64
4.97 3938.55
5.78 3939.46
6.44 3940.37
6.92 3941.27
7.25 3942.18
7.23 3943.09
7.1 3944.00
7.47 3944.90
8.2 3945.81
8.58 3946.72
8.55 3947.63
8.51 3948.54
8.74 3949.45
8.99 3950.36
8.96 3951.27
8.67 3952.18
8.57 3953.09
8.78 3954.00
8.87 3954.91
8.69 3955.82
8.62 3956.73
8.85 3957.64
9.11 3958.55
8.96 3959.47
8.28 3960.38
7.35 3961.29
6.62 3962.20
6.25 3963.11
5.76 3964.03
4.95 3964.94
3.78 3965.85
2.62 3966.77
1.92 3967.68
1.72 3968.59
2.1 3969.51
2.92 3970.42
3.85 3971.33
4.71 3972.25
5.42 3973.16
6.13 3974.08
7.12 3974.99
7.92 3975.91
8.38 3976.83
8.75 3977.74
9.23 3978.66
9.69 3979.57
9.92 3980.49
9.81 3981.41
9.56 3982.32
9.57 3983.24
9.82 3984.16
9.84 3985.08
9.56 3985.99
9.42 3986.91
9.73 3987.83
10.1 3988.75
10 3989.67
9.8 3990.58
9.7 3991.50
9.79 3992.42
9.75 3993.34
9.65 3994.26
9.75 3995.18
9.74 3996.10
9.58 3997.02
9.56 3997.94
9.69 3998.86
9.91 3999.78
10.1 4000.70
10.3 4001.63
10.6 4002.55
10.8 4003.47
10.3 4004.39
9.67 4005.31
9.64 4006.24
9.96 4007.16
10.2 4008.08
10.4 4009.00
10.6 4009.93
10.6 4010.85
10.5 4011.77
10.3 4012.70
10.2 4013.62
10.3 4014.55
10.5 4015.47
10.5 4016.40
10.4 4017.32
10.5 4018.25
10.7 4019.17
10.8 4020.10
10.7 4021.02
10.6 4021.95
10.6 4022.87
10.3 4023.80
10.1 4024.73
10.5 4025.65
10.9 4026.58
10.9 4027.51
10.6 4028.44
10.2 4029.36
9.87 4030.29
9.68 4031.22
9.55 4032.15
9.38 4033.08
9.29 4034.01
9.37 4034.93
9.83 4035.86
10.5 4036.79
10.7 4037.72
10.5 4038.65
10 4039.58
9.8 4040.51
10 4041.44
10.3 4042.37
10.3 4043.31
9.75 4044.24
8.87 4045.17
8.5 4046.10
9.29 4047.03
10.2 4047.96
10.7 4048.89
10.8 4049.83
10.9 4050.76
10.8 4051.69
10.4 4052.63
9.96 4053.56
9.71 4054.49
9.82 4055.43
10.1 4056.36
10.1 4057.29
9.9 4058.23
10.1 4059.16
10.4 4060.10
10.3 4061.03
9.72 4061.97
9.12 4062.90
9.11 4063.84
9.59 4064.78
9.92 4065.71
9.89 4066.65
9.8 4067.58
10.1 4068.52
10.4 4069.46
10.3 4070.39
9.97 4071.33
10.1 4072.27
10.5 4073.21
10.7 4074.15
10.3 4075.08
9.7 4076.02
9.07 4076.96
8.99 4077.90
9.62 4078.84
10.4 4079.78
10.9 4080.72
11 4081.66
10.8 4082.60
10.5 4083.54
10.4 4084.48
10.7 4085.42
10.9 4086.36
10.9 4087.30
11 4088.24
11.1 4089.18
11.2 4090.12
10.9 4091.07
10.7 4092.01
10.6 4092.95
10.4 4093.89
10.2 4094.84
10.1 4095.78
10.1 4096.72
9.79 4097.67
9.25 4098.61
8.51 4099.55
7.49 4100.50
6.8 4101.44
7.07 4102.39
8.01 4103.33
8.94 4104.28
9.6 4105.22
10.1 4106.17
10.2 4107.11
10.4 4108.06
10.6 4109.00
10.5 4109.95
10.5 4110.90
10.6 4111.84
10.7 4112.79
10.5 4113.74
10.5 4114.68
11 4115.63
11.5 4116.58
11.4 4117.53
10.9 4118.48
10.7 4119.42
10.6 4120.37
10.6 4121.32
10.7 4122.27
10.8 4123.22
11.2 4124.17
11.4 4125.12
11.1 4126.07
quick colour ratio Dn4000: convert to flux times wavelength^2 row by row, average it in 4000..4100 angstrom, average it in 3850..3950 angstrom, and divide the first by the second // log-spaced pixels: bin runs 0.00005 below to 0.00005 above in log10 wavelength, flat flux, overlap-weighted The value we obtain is 1.42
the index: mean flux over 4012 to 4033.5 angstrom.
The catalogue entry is 10.4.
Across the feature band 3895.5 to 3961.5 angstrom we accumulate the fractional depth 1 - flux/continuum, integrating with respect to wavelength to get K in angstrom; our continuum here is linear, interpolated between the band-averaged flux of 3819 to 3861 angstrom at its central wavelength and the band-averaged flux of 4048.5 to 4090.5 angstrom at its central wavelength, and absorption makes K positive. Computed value 9.8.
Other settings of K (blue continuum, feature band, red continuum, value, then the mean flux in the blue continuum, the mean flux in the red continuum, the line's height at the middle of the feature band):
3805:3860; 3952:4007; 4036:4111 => 6.4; 8.07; 10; 9.25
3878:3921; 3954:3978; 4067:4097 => 7.6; 8.25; 10.4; 9.03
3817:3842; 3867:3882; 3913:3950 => -4.5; 6.91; 6.47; 6.72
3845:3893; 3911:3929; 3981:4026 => 2.1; 8.58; 10.1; 9.16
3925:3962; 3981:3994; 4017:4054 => -2.3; 6.54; 10.2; 8.28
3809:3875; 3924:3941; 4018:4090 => 8.6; 8.16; 10.2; 9.02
